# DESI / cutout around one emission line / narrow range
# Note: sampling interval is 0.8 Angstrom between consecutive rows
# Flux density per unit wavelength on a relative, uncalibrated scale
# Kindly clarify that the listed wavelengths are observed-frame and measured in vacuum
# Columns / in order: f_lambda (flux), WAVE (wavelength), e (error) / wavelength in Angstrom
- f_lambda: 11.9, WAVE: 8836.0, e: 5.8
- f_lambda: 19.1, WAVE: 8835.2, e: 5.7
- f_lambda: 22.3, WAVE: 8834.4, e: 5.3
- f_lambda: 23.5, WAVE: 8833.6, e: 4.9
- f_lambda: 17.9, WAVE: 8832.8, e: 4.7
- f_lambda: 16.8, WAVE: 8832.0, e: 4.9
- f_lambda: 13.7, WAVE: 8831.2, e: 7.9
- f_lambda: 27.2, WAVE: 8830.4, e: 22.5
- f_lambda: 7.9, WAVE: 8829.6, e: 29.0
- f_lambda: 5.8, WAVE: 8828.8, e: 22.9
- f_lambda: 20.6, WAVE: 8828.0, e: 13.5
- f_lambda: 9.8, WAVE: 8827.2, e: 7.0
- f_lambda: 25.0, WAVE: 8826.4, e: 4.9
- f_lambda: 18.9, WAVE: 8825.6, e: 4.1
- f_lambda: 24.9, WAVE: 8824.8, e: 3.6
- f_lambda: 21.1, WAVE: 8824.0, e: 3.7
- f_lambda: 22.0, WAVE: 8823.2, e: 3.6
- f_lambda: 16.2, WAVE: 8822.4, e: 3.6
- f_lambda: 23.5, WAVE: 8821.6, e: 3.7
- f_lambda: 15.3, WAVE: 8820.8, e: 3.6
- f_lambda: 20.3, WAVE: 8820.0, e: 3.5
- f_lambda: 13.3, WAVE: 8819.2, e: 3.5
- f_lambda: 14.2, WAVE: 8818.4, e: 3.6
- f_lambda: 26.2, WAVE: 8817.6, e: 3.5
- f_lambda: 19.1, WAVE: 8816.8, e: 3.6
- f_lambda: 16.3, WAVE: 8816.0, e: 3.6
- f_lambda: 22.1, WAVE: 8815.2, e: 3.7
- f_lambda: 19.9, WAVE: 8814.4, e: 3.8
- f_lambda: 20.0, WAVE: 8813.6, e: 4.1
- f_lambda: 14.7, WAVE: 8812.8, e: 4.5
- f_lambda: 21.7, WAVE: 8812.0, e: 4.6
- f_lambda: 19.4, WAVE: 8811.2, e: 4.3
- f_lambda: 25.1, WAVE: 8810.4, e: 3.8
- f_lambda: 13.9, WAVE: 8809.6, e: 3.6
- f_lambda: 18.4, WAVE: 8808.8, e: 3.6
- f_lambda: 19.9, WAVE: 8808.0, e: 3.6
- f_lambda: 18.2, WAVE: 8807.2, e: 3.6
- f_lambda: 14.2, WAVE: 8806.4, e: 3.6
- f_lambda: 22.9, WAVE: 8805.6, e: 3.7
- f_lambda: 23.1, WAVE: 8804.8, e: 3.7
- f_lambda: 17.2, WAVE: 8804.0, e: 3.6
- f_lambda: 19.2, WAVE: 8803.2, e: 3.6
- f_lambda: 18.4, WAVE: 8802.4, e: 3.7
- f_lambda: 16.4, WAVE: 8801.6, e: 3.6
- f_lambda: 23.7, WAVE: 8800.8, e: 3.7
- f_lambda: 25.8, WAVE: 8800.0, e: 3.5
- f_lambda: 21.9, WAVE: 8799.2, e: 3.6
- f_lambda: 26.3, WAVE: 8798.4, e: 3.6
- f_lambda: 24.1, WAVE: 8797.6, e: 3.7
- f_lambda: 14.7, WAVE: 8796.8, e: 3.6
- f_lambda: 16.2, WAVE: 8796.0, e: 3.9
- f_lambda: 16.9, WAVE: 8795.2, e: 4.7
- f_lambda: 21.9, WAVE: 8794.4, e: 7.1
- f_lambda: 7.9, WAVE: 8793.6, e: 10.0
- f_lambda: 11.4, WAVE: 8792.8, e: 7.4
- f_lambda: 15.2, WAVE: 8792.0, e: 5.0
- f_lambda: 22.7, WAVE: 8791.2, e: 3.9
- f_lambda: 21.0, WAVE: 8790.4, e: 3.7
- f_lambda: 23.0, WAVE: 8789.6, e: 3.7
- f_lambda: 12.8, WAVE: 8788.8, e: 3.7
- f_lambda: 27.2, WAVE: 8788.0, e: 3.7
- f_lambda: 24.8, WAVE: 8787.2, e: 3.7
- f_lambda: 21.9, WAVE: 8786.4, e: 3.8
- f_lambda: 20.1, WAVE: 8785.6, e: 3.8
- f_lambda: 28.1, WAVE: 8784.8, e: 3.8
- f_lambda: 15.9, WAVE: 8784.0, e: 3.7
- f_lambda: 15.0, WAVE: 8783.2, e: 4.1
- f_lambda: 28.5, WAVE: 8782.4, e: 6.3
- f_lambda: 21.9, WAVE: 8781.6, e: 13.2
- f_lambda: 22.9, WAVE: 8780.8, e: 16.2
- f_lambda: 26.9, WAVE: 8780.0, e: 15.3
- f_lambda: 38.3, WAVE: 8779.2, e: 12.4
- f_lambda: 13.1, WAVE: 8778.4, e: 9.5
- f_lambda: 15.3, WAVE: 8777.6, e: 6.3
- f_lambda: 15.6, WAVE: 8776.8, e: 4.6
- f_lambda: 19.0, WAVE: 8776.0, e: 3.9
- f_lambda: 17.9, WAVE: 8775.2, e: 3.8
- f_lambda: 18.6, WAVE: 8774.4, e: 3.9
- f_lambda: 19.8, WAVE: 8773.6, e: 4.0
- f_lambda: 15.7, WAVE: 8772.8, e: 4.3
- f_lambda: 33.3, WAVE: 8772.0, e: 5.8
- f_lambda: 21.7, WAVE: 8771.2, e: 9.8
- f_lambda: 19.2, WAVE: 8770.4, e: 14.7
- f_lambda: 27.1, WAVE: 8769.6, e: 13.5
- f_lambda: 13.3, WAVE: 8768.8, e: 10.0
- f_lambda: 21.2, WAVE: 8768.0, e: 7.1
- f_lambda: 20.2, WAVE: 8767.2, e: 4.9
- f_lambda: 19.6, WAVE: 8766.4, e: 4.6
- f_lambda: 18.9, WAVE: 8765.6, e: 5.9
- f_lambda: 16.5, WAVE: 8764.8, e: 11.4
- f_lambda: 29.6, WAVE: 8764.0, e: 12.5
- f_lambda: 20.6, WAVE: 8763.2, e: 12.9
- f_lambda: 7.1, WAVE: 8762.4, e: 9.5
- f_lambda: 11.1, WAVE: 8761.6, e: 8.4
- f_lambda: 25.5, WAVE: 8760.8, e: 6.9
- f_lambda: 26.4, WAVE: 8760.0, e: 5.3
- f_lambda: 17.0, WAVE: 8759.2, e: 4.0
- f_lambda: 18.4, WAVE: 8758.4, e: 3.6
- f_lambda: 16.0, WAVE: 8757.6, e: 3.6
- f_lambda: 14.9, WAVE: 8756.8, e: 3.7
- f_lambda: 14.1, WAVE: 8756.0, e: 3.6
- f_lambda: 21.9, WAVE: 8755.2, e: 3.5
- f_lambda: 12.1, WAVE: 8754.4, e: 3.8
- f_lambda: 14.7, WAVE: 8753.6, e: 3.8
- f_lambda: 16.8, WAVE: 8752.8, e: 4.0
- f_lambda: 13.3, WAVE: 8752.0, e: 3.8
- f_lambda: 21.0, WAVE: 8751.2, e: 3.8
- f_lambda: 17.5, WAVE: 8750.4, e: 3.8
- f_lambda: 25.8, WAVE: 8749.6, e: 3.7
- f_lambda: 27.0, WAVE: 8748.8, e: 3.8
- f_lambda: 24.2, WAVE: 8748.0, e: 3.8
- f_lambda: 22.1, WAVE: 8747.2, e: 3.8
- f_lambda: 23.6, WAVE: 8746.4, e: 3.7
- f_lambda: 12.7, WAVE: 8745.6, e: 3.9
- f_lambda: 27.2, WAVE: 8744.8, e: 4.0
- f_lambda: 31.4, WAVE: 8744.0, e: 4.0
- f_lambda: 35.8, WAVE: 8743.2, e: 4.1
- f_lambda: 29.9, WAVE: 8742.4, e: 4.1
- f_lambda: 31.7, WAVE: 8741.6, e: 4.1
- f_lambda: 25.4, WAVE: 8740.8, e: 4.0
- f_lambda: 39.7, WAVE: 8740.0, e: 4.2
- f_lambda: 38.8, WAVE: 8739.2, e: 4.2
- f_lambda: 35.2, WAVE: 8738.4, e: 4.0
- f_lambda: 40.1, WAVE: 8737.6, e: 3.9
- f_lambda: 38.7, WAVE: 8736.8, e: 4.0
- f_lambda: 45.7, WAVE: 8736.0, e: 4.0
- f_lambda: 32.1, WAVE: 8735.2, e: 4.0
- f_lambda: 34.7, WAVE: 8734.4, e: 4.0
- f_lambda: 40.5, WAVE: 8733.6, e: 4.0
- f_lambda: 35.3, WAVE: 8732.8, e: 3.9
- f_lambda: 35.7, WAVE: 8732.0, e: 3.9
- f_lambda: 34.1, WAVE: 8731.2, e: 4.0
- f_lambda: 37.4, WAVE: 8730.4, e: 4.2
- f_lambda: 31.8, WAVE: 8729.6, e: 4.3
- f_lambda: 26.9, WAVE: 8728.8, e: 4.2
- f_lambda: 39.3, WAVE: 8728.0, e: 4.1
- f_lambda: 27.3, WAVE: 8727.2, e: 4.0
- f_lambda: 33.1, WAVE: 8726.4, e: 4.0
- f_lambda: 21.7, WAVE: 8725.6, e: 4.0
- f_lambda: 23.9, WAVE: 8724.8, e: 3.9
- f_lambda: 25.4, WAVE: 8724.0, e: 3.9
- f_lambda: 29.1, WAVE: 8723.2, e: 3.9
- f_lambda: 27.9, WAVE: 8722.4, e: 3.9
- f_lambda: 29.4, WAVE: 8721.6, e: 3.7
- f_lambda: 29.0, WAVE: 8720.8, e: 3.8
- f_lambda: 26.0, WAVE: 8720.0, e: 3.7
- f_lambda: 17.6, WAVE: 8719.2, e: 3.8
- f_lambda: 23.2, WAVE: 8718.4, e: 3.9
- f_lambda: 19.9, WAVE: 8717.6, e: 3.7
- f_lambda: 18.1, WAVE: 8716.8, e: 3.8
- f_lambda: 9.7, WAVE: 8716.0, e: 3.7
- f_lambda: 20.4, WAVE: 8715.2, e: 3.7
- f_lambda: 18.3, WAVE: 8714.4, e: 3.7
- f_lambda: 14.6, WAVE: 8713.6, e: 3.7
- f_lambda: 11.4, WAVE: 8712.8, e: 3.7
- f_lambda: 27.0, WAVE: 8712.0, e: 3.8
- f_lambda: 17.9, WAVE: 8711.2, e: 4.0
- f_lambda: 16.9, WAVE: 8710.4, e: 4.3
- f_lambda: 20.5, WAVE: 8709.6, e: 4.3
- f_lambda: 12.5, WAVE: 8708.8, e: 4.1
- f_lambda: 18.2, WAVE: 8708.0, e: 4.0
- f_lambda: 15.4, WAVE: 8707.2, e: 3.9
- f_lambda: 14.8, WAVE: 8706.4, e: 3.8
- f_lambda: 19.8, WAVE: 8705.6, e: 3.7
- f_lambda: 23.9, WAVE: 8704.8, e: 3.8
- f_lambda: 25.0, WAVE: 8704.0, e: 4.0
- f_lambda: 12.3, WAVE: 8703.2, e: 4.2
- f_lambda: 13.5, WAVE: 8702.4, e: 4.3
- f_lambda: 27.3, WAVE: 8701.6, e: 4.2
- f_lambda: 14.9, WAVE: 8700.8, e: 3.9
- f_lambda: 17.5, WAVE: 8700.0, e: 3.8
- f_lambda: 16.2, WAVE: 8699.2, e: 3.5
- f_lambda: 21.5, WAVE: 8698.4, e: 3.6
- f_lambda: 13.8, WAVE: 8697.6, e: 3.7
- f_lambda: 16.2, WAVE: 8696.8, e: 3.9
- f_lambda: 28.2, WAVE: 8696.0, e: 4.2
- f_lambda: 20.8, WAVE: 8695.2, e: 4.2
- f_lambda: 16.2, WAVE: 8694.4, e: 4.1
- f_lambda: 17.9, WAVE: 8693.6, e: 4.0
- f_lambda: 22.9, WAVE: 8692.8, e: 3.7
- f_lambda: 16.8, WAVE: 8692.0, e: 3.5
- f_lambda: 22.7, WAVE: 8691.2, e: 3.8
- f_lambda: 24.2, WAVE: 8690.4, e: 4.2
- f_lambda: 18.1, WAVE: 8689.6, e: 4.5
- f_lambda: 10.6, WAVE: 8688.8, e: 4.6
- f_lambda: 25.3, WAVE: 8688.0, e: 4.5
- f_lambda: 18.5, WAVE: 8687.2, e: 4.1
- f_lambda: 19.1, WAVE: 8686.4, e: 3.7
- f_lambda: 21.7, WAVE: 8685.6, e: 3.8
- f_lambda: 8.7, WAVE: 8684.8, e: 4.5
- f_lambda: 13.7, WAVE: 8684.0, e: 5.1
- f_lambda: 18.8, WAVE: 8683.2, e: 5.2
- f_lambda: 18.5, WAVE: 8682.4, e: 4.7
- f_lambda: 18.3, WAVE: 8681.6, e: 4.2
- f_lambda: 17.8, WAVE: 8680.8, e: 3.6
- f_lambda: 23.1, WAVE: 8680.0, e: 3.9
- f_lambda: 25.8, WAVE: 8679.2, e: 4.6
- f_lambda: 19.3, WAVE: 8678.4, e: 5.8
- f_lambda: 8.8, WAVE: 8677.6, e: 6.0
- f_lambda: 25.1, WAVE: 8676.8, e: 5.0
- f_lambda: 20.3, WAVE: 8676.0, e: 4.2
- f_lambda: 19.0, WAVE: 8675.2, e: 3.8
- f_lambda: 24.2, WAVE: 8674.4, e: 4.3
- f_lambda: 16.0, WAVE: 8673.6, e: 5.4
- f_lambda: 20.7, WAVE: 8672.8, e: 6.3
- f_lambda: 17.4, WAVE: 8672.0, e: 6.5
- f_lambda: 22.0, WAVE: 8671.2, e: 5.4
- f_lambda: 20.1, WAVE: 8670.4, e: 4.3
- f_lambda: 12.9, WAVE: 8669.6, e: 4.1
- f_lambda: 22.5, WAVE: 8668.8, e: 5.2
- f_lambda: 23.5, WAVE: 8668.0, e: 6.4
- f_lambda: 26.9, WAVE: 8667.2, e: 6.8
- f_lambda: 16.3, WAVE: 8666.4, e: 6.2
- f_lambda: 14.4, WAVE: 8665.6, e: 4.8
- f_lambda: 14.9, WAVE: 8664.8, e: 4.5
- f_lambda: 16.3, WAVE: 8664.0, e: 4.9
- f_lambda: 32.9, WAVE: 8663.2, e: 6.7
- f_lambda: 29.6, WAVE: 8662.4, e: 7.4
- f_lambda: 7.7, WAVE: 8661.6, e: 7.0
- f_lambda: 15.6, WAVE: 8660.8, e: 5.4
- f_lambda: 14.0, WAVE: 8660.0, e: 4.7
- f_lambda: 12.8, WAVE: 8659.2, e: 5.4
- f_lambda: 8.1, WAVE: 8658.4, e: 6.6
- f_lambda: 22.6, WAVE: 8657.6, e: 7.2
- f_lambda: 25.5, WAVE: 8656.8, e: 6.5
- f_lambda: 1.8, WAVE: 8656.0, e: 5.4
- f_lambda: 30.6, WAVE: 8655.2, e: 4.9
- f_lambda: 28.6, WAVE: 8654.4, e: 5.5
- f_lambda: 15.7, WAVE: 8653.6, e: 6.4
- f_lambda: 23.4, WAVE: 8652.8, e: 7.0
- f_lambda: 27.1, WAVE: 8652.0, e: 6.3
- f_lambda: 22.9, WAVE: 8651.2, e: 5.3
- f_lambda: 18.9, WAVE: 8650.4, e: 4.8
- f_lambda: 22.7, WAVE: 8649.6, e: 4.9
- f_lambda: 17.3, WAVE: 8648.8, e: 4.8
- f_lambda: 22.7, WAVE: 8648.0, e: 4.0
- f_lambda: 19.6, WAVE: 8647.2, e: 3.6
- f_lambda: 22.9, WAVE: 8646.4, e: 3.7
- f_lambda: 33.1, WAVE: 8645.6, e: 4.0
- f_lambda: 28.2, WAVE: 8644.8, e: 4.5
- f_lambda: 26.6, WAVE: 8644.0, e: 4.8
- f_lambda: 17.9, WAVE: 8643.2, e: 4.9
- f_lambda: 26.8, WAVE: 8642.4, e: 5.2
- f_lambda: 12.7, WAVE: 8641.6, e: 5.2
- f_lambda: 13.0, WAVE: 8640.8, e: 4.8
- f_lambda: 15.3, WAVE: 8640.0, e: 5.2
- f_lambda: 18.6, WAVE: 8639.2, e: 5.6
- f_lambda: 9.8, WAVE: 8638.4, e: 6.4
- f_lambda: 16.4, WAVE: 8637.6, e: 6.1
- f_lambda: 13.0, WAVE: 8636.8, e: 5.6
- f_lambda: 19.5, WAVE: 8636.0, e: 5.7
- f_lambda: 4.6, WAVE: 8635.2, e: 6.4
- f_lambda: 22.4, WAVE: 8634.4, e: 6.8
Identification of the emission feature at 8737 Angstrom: [O II] 3727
